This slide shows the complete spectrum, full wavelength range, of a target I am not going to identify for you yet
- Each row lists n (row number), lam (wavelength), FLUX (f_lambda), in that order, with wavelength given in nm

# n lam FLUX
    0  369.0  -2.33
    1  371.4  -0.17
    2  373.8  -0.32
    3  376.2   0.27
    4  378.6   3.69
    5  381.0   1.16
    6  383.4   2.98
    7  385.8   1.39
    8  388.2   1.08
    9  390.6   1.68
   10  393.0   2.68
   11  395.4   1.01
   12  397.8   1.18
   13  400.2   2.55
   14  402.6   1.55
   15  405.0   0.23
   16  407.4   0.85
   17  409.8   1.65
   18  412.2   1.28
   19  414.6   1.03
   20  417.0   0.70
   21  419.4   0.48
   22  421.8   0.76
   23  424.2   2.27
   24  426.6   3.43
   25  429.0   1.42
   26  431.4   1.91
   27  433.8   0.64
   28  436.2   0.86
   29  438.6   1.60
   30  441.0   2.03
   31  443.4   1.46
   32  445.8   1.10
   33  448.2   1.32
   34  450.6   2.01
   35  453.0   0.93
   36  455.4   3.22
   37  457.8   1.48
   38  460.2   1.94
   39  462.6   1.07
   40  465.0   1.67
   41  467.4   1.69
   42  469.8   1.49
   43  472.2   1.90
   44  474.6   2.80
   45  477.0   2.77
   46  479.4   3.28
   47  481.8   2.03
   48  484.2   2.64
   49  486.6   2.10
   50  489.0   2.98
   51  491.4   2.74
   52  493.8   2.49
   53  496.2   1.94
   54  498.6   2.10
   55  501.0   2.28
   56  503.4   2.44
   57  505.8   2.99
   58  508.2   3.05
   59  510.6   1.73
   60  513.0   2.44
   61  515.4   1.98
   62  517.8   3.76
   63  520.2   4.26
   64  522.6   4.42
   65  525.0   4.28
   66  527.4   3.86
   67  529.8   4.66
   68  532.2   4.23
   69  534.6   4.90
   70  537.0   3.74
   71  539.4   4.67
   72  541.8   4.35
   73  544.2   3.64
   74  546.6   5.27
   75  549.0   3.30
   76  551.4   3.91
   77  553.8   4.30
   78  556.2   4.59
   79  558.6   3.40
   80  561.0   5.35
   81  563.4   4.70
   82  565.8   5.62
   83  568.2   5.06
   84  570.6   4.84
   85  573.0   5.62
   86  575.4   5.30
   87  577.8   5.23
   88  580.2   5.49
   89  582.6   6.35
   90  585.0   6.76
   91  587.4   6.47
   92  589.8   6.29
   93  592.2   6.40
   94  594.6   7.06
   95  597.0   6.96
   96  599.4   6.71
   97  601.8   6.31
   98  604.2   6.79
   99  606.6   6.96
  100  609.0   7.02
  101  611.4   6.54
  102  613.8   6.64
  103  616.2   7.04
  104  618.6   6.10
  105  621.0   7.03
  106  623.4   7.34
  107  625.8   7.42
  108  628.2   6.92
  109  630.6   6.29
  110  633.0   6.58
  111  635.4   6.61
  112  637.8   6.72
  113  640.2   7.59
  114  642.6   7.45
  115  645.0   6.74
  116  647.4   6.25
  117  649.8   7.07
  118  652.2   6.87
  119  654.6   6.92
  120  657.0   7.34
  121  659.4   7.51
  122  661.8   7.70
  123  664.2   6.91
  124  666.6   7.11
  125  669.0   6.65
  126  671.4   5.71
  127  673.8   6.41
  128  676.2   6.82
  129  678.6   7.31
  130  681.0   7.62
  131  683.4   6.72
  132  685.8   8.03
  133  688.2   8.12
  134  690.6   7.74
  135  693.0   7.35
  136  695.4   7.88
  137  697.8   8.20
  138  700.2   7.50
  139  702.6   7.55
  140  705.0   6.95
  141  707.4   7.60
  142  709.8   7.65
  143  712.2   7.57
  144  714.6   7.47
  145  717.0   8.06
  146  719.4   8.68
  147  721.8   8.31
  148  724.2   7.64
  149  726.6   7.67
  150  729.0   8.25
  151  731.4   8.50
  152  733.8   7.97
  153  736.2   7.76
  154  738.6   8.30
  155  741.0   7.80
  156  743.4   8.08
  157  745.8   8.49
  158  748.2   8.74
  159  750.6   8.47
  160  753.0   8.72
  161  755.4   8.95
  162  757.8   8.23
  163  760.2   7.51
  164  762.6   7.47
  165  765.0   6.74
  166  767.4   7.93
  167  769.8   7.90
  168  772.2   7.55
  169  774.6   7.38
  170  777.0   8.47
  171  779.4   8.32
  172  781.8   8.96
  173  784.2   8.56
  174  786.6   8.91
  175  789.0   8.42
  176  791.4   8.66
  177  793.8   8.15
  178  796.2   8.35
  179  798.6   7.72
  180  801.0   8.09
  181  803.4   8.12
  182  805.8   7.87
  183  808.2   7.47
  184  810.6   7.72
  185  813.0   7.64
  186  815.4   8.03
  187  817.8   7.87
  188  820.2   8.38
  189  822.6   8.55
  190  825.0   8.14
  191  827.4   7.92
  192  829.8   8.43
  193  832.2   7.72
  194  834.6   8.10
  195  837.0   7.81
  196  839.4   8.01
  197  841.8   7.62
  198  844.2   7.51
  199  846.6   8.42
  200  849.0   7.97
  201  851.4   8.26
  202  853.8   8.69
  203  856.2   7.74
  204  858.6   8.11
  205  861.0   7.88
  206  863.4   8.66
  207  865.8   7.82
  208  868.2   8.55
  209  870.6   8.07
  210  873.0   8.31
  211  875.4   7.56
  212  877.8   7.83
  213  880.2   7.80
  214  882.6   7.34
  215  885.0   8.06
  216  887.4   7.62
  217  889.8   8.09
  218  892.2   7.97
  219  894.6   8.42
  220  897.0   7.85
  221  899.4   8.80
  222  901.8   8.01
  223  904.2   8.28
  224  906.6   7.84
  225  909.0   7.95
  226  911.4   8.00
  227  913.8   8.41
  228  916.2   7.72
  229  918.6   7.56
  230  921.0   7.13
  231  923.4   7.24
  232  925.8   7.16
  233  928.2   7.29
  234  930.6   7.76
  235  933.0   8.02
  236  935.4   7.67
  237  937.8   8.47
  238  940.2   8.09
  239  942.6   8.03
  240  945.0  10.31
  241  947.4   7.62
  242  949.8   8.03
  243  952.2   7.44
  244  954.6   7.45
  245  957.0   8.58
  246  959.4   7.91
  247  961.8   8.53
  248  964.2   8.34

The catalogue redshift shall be 0.297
